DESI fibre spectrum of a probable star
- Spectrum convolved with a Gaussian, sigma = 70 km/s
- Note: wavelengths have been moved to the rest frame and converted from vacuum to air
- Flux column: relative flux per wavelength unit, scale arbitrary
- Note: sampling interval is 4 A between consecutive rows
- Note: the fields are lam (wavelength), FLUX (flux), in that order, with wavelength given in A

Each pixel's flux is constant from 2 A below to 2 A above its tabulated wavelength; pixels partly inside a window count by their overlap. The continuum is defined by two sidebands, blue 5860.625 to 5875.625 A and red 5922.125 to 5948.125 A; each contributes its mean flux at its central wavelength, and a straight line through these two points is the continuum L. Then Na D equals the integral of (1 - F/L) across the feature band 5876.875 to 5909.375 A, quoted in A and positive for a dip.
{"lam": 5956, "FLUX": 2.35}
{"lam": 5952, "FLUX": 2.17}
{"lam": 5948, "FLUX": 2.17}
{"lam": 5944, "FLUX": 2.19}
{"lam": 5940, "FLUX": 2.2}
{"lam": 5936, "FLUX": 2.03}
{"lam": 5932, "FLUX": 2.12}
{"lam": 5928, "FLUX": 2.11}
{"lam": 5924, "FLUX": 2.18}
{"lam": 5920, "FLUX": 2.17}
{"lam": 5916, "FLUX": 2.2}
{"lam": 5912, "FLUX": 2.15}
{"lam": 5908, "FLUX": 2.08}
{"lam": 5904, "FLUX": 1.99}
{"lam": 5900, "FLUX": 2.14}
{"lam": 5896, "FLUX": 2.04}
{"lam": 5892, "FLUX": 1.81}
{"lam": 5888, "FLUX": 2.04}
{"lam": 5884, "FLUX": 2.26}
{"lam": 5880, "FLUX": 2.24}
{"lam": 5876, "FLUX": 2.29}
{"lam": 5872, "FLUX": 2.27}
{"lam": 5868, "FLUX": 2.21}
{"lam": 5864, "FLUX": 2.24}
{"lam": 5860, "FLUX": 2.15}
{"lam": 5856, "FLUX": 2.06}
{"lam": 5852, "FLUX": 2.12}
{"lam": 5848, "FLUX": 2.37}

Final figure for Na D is 1.76 A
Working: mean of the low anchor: 2.24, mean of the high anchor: 2.14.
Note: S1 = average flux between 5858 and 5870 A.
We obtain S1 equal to 2.2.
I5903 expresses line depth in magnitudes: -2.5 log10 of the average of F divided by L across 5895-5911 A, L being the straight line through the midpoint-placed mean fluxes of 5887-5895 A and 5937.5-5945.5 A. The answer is -0.044 mag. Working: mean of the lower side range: 1.92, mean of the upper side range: 2.19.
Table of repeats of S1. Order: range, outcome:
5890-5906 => 2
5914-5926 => 2.18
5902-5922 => 2.12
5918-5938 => 2.12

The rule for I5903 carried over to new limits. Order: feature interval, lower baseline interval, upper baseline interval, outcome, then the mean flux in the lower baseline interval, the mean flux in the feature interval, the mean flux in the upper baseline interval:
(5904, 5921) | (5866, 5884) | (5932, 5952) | 0.032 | 2.25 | 2.13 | 2.15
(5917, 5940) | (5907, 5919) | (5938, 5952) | 0.018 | 2.15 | 2.13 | 2.18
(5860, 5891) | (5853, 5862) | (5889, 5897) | -0.097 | 2.11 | 2.2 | 1.93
